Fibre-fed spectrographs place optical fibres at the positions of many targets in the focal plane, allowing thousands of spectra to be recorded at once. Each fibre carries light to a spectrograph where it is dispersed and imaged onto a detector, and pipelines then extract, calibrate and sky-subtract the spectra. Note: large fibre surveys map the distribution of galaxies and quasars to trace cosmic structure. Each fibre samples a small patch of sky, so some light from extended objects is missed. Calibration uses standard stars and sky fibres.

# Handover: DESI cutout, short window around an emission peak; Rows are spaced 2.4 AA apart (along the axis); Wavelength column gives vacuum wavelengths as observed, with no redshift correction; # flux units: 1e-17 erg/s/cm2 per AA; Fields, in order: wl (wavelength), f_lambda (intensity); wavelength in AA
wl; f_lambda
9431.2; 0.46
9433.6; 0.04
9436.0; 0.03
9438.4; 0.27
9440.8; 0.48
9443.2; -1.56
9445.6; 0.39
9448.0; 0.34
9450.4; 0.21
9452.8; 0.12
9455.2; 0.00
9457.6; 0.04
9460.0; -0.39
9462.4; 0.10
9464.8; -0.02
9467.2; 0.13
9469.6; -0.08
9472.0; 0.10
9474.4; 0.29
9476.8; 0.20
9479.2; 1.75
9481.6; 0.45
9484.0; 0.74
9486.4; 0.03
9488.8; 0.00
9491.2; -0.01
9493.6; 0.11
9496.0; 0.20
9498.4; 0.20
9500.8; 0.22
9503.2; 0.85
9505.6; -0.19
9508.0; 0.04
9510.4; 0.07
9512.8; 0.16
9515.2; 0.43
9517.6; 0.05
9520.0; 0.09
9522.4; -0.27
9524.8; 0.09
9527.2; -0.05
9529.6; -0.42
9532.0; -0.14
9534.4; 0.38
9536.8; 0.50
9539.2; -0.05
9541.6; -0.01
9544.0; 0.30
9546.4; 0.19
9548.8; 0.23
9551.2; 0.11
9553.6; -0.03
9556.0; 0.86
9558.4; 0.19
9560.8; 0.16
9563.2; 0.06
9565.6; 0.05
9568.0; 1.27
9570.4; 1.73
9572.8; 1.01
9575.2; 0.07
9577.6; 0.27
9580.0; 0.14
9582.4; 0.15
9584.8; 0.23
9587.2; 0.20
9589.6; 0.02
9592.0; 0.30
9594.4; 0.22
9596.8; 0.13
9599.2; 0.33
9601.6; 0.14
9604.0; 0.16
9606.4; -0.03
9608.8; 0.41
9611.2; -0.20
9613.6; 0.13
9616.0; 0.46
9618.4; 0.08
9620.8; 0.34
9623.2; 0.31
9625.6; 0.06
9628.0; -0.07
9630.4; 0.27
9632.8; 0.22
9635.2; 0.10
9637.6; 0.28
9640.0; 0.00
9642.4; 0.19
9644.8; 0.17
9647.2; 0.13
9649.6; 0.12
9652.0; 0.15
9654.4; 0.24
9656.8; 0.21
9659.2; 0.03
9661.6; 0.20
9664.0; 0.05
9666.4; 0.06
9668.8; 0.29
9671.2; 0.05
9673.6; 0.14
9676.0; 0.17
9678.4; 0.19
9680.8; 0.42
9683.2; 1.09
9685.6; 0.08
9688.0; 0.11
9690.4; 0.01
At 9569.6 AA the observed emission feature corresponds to [O III] 5007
